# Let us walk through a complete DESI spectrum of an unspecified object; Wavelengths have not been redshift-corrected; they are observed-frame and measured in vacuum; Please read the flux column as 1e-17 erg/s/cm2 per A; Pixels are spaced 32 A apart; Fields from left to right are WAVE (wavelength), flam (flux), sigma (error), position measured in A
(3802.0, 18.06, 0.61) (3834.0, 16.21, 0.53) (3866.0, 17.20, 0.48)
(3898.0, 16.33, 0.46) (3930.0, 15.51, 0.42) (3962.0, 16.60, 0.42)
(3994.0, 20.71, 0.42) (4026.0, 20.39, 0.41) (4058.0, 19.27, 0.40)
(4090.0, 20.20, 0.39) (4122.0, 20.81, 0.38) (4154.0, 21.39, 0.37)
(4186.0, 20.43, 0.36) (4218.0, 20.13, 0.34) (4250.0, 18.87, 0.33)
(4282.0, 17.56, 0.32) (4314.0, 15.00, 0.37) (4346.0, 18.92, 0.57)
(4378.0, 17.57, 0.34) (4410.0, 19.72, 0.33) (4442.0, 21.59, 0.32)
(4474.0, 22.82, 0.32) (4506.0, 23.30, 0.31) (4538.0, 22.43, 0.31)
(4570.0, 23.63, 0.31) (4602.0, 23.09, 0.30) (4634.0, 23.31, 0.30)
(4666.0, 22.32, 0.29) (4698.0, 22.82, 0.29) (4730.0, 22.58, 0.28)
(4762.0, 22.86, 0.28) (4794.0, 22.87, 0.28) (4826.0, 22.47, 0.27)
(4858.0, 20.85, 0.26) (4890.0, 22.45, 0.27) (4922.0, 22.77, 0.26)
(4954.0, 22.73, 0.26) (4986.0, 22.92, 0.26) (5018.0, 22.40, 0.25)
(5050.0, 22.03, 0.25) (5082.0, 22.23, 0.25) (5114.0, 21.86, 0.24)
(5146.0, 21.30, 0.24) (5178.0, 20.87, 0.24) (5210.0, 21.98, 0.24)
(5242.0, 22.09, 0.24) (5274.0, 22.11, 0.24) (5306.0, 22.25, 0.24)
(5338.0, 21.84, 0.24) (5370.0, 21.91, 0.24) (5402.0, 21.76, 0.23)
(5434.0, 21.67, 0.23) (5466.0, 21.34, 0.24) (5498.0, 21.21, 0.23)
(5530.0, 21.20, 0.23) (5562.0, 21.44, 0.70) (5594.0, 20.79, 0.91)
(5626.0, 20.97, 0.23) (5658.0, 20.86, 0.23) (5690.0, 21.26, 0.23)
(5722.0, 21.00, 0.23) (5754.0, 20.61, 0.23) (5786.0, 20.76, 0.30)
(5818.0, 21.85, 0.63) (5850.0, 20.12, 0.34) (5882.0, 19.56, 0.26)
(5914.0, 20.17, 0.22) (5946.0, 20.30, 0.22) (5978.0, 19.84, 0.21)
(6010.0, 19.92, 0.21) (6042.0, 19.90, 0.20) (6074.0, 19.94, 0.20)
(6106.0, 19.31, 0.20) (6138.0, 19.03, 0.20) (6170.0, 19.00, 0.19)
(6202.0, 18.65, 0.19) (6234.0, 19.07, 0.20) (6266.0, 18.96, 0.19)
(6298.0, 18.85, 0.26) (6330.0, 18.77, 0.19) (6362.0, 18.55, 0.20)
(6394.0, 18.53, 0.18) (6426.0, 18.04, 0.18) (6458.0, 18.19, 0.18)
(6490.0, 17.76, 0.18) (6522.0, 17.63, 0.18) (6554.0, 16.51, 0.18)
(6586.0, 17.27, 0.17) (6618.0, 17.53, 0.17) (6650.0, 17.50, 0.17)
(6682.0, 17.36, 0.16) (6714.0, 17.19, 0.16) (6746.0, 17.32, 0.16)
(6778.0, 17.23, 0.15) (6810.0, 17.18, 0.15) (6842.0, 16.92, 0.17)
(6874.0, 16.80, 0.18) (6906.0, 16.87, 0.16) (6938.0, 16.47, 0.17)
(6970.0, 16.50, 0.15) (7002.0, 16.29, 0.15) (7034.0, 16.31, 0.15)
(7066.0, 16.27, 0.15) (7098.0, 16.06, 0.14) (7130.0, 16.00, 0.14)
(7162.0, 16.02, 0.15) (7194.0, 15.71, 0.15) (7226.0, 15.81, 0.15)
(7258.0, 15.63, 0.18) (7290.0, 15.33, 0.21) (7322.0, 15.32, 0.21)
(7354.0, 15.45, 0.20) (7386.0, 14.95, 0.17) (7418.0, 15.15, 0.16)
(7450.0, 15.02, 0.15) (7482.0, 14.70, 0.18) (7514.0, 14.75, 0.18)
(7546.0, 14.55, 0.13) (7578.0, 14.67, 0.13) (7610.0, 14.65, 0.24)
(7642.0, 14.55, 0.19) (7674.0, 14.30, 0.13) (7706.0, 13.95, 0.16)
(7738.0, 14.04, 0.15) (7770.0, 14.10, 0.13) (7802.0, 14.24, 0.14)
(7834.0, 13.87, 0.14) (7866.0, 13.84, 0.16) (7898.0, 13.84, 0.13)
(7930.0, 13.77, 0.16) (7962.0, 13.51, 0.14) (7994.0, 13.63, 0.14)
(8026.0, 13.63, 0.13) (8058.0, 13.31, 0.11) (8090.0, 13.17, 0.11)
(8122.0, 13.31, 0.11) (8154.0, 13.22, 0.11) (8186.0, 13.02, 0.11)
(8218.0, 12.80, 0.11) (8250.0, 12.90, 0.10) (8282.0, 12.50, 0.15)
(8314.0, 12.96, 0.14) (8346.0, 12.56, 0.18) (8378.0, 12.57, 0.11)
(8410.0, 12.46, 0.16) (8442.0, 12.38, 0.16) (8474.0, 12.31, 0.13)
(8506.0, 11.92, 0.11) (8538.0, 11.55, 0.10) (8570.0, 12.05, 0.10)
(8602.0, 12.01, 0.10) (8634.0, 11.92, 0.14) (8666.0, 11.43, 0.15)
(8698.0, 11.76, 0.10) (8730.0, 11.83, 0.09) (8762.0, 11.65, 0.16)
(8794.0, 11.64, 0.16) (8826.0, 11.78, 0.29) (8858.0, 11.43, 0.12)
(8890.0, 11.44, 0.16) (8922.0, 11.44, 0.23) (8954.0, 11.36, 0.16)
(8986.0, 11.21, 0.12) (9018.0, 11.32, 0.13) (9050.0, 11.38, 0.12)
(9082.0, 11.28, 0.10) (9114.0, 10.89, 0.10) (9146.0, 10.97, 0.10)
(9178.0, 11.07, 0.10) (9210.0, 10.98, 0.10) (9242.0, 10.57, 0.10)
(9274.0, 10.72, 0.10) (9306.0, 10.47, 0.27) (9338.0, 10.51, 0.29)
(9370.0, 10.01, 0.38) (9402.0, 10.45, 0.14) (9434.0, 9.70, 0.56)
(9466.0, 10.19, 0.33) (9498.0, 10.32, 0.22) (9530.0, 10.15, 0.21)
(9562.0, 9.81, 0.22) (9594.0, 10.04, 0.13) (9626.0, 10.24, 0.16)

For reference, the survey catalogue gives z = 0.000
